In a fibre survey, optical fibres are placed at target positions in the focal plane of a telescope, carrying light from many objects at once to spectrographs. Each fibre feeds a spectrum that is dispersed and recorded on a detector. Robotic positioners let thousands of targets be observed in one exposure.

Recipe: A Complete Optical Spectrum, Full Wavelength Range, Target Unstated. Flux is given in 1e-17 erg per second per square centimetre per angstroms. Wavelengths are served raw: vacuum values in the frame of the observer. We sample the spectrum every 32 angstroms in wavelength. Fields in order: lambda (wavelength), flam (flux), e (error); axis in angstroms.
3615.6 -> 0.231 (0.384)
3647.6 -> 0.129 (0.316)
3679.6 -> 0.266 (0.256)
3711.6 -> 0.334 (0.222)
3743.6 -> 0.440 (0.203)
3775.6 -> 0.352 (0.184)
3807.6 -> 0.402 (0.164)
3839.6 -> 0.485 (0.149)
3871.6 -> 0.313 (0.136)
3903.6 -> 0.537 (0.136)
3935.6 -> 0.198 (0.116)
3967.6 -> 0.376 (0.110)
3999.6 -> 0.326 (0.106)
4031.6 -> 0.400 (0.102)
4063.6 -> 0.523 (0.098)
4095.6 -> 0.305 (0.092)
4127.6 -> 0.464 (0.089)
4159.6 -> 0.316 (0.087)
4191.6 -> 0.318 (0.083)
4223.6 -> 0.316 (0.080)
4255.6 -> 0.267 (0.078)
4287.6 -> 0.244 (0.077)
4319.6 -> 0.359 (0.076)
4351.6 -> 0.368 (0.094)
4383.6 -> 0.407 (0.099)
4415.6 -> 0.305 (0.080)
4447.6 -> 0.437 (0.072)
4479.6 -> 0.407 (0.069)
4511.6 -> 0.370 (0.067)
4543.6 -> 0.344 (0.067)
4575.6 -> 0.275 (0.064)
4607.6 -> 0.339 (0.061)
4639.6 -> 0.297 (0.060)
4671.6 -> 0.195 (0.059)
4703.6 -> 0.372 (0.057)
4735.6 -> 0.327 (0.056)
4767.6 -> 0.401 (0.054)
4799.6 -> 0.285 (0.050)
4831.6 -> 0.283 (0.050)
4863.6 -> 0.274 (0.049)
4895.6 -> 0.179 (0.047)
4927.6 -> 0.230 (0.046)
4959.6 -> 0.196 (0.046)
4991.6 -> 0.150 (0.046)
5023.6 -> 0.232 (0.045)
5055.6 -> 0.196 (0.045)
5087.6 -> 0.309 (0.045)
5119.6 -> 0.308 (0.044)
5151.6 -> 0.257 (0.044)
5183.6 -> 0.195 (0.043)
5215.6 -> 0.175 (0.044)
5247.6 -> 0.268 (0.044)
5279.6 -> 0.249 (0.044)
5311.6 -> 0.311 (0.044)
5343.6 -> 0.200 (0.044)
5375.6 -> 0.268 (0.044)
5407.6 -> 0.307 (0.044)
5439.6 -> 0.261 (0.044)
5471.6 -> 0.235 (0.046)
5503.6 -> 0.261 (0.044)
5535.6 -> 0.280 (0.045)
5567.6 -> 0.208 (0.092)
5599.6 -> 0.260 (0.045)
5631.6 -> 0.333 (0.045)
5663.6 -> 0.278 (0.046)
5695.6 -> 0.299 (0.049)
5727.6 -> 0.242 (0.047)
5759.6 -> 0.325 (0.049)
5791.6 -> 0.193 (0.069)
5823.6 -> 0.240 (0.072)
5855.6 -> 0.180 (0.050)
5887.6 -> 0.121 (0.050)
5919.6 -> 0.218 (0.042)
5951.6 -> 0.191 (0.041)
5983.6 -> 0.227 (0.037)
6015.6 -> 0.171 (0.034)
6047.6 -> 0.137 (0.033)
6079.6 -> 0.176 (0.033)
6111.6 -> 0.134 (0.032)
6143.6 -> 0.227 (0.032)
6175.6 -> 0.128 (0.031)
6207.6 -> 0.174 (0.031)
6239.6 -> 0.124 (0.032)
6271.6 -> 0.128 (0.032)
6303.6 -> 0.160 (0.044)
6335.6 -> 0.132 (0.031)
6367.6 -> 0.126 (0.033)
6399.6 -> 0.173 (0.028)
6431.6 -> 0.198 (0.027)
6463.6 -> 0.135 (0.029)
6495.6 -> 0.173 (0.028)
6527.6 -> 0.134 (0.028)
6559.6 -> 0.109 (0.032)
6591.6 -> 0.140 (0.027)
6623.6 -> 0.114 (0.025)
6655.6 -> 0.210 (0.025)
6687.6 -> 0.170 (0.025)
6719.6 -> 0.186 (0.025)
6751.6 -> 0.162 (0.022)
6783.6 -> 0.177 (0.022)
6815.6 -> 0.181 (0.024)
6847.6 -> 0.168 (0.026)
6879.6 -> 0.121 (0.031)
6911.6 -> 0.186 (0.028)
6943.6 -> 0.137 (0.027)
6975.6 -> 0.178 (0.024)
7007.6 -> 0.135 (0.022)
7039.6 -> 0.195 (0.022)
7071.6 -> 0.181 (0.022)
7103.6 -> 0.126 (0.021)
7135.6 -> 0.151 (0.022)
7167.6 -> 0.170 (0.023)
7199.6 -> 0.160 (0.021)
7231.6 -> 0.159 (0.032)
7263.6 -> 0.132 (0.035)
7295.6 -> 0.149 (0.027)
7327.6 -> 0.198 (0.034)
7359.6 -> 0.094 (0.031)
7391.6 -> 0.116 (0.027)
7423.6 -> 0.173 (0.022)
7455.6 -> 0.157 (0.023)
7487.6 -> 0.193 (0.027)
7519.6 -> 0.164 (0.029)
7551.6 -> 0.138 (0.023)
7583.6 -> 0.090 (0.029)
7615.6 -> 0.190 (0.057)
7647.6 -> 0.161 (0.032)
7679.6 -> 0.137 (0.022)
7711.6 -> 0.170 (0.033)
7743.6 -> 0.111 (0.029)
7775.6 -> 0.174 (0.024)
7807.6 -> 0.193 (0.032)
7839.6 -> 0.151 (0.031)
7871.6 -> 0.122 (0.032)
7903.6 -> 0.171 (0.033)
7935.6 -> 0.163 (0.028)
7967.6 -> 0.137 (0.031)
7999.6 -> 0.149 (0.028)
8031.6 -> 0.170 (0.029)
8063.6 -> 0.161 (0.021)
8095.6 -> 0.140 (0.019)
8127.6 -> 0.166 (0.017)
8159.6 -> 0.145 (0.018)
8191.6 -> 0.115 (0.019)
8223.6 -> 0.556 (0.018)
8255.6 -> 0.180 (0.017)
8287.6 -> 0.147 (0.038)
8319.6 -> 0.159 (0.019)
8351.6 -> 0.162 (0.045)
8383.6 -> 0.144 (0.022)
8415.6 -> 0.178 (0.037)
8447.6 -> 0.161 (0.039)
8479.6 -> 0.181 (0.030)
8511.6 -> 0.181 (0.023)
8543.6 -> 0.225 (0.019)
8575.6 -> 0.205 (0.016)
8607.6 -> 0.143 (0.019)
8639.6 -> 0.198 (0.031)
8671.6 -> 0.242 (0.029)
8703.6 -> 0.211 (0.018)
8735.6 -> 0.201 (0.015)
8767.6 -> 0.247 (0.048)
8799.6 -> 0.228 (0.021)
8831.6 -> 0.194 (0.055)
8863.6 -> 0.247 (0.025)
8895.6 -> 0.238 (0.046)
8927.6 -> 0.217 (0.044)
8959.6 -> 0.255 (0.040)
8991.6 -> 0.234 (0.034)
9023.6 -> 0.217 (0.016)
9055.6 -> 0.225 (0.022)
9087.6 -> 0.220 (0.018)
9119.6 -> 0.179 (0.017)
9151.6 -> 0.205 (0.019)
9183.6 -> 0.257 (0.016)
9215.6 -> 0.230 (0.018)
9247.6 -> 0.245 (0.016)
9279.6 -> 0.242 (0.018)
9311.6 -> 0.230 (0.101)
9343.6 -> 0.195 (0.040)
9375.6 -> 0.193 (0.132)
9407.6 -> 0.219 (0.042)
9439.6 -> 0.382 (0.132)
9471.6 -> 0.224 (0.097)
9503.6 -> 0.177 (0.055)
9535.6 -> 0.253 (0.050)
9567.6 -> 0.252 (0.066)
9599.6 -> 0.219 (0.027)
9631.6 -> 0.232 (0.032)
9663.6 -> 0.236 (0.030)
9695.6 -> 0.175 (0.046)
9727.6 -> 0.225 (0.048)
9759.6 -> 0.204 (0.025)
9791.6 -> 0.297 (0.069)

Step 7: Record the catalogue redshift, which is 1.207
